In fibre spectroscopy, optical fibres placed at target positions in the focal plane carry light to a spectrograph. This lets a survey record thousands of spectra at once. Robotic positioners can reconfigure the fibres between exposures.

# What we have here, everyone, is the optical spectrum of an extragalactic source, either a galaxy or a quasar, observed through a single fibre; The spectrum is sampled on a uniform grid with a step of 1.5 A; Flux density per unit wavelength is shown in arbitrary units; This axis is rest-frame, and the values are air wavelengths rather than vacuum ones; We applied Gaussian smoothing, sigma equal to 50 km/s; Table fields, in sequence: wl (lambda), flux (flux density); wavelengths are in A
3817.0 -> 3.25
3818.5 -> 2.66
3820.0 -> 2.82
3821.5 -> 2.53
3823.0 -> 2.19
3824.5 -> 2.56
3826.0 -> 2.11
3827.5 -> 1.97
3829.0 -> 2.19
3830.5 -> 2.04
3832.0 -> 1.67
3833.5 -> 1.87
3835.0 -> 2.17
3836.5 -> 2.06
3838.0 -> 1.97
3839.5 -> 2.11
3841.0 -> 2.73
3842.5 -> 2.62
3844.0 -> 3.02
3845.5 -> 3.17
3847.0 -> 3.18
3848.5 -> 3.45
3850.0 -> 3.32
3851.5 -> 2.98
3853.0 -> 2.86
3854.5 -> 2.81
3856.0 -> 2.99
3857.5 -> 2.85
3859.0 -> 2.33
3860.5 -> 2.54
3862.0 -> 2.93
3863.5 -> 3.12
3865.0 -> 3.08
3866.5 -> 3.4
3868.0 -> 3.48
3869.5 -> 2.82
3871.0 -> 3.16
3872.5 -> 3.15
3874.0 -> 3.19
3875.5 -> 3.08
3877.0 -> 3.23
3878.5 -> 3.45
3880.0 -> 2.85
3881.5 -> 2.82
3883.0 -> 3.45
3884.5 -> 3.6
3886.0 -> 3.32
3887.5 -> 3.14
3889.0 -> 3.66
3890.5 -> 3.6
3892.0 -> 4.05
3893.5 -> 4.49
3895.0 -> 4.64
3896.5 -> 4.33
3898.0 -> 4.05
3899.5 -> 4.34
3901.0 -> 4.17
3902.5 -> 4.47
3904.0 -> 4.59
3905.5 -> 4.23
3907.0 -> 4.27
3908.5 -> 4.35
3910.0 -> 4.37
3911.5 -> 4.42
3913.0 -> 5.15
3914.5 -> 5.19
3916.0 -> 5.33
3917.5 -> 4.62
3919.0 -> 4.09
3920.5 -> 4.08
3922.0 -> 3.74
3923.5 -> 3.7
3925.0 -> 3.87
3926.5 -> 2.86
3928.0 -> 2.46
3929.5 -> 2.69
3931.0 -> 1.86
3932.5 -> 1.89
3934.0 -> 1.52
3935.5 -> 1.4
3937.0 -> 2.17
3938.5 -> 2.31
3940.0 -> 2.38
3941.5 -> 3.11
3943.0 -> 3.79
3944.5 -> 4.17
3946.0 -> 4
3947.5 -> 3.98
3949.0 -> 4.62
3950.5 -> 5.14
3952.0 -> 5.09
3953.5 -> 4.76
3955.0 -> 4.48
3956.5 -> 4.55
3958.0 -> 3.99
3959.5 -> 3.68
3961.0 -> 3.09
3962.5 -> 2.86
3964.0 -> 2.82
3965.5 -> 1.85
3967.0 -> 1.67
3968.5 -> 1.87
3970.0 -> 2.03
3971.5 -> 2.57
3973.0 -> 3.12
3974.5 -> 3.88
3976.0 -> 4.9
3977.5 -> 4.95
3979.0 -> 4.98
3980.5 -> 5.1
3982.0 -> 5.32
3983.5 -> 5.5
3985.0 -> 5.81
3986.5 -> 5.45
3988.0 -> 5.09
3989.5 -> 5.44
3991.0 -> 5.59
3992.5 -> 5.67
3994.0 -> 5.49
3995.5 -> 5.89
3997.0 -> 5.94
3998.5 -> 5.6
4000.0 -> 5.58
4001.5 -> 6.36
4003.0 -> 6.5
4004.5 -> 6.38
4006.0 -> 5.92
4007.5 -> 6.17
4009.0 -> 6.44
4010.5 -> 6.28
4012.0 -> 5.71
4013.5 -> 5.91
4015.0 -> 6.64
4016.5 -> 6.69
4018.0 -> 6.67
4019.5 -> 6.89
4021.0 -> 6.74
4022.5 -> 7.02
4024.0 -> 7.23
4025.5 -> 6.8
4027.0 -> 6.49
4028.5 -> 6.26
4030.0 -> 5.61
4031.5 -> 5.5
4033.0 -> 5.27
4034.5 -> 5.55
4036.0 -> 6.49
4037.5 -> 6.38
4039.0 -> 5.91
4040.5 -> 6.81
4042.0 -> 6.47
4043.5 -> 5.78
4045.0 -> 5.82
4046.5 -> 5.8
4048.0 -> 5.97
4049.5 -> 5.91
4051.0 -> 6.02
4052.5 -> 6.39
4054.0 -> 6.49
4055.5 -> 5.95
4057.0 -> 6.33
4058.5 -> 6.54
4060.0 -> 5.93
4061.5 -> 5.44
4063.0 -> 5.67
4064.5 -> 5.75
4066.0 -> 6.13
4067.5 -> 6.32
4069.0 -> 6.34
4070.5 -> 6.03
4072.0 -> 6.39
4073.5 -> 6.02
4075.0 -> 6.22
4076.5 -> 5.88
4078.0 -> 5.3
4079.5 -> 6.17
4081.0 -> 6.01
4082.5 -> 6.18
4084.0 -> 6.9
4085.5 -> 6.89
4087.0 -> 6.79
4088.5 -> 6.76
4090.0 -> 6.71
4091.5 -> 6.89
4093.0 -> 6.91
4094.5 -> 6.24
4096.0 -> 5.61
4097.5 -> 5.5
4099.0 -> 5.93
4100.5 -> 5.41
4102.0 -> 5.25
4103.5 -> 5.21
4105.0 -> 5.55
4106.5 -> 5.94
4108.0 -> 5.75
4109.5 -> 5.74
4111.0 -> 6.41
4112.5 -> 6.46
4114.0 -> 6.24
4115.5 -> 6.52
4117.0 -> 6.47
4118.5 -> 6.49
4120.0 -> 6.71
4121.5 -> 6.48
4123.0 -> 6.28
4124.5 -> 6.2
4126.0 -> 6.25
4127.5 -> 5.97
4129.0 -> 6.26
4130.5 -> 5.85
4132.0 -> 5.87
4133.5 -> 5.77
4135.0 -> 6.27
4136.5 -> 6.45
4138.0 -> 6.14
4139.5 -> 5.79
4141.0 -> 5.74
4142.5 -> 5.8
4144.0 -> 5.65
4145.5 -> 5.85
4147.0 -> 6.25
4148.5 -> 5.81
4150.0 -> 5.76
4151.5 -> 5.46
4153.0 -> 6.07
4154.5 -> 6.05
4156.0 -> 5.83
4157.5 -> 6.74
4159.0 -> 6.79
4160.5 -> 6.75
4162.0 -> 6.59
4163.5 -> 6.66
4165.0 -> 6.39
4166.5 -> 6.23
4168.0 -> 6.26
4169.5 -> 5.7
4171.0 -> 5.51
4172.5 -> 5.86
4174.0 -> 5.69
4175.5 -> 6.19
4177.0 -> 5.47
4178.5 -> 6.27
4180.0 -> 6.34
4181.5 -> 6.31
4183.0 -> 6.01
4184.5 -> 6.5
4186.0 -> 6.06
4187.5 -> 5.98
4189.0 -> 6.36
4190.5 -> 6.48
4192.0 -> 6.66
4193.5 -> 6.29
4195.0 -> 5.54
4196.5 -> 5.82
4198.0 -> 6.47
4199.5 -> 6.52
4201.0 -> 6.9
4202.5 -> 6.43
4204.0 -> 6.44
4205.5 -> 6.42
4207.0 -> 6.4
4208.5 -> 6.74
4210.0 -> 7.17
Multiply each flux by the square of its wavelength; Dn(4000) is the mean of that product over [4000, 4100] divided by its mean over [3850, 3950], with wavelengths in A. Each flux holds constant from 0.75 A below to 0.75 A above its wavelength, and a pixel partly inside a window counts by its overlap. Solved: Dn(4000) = 1.9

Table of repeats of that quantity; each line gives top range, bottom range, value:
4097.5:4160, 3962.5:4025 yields 1.23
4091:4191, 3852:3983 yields 1.91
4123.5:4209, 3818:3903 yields 2.36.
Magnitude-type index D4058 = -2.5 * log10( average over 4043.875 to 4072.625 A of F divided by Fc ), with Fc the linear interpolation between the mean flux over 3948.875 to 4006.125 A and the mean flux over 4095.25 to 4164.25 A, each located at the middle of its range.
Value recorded -0.13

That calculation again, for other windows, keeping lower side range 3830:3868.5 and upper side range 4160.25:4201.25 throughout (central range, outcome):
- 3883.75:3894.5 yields -0.18 mag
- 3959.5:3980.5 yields 0.24 mag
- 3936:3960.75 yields -0.02 mag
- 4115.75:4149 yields -0.08 mag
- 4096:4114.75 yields -0.07 mag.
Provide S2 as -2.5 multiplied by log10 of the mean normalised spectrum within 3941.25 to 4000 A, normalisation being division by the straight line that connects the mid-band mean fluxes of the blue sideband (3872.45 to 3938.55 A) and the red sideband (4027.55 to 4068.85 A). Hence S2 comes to 0.10 mag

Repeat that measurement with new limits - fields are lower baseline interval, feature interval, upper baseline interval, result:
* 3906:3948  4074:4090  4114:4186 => -0.19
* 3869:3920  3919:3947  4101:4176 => 0.41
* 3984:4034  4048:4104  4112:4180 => 0.00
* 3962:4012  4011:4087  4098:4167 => -0.16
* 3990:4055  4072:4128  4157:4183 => 0.00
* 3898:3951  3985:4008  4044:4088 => -0.18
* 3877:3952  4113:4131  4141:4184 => -0.11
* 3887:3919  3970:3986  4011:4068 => 0.19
